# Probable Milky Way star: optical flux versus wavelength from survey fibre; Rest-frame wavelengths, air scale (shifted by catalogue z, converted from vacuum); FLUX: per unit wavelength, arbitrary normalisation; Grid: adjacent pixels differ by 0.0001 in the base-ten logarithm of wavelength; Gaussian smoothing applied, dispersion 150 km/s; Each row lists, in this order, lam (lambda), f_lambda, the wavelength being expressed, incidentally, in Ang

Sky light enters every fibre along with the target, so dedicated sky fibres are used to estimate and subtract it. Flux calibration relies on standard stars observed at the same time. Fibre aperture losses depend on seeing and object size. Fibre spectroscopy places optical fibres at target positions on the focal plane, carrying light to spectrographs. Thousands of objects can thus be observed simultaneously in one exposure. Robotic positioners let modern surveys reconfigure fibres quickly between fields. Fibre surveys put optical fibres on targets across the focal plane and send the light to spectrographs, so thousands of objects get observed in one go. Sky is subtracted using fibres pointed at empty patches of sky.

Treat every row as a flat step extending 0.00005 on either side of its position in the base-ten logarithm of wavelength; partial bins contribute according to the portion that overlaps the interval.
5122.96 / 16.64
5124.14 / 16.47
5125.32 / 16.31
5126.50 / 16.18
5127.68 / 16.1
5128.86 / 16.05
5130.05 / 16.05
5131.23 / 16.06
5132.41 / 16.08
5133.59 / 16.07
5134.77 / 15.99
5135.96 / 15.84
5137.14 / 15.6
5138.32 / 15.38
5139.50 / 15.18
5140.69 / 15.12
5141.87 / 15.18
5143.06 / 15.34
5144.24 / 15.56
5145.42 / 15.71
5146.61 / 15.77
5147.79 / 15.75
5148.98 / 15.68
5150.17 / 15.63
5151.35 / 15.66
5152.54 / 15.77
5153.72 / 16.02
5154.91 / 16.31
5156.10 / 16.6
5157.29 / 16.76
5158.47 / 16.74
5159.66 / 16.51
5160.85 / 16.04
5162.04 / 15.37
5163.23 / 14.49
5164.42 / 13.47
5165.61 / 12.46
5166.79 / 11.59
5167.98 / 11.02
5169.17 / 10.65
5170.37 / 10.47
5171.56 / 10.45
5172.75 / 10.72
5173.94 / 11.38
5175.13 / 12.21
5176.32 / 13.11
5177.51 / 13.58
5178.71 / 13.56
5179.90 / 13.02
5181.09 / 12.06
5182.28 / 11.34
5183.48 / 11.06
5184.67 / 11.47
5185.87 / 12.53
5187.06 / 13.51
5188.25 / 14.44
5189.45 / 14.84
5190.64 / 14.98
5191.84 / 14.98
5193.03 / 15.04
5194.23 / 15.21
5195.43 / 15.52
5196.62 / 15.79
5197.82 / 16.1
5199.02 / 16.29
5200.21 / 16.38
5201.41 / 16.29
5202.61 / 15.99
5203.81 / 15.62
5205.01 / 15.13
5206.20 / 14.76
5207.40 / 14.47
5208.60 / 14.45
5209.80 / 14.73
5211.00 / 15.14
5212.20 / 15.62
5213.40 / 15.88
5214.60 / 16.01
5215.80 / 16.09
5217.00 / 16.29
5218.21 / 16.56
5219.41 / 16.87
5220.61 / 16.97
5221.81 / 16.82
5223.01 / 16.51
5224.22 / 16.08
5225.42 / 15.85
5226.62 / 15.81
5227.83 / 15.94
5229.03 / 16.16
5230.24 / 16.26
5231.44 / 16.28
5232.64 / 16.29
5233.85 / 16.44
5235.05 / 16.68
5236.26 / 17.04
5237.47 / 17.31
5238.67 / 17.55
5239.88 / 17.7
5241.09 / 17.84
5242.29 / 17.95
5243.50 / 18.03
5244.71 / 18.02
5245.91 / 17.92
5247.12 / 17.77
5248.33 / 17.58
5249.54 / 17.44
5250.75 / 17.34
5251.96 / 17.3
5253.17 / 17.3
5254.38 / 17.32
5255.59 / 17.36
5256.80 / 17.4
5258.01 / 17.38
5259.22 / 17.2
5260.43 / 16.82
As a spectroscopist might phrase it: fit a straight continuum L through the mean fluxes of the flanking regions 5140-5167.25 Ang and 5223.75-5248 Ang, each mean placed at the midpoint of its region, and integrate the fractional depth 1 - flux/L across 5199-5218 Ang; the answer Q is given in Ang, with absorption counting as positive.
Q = 1.0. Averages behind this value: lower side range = 15.4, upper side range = 17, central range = 15.6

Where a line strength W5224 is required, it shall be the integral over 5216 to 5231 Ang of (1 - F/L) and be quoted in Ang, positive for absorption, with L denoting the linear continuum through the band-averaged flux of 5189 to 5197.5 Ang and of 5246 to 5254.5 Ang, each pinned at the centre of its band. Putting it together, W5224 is 0.1 Ang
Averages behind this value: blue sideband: 15.2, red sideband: 17.5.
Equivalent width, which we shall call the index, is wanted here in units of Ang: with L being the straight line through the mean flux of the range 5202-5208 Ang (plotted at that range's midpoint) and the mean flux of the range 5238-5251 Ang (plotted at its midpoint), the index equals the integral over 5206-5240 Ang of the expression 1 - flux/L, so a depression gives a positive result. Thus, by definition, 0.4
